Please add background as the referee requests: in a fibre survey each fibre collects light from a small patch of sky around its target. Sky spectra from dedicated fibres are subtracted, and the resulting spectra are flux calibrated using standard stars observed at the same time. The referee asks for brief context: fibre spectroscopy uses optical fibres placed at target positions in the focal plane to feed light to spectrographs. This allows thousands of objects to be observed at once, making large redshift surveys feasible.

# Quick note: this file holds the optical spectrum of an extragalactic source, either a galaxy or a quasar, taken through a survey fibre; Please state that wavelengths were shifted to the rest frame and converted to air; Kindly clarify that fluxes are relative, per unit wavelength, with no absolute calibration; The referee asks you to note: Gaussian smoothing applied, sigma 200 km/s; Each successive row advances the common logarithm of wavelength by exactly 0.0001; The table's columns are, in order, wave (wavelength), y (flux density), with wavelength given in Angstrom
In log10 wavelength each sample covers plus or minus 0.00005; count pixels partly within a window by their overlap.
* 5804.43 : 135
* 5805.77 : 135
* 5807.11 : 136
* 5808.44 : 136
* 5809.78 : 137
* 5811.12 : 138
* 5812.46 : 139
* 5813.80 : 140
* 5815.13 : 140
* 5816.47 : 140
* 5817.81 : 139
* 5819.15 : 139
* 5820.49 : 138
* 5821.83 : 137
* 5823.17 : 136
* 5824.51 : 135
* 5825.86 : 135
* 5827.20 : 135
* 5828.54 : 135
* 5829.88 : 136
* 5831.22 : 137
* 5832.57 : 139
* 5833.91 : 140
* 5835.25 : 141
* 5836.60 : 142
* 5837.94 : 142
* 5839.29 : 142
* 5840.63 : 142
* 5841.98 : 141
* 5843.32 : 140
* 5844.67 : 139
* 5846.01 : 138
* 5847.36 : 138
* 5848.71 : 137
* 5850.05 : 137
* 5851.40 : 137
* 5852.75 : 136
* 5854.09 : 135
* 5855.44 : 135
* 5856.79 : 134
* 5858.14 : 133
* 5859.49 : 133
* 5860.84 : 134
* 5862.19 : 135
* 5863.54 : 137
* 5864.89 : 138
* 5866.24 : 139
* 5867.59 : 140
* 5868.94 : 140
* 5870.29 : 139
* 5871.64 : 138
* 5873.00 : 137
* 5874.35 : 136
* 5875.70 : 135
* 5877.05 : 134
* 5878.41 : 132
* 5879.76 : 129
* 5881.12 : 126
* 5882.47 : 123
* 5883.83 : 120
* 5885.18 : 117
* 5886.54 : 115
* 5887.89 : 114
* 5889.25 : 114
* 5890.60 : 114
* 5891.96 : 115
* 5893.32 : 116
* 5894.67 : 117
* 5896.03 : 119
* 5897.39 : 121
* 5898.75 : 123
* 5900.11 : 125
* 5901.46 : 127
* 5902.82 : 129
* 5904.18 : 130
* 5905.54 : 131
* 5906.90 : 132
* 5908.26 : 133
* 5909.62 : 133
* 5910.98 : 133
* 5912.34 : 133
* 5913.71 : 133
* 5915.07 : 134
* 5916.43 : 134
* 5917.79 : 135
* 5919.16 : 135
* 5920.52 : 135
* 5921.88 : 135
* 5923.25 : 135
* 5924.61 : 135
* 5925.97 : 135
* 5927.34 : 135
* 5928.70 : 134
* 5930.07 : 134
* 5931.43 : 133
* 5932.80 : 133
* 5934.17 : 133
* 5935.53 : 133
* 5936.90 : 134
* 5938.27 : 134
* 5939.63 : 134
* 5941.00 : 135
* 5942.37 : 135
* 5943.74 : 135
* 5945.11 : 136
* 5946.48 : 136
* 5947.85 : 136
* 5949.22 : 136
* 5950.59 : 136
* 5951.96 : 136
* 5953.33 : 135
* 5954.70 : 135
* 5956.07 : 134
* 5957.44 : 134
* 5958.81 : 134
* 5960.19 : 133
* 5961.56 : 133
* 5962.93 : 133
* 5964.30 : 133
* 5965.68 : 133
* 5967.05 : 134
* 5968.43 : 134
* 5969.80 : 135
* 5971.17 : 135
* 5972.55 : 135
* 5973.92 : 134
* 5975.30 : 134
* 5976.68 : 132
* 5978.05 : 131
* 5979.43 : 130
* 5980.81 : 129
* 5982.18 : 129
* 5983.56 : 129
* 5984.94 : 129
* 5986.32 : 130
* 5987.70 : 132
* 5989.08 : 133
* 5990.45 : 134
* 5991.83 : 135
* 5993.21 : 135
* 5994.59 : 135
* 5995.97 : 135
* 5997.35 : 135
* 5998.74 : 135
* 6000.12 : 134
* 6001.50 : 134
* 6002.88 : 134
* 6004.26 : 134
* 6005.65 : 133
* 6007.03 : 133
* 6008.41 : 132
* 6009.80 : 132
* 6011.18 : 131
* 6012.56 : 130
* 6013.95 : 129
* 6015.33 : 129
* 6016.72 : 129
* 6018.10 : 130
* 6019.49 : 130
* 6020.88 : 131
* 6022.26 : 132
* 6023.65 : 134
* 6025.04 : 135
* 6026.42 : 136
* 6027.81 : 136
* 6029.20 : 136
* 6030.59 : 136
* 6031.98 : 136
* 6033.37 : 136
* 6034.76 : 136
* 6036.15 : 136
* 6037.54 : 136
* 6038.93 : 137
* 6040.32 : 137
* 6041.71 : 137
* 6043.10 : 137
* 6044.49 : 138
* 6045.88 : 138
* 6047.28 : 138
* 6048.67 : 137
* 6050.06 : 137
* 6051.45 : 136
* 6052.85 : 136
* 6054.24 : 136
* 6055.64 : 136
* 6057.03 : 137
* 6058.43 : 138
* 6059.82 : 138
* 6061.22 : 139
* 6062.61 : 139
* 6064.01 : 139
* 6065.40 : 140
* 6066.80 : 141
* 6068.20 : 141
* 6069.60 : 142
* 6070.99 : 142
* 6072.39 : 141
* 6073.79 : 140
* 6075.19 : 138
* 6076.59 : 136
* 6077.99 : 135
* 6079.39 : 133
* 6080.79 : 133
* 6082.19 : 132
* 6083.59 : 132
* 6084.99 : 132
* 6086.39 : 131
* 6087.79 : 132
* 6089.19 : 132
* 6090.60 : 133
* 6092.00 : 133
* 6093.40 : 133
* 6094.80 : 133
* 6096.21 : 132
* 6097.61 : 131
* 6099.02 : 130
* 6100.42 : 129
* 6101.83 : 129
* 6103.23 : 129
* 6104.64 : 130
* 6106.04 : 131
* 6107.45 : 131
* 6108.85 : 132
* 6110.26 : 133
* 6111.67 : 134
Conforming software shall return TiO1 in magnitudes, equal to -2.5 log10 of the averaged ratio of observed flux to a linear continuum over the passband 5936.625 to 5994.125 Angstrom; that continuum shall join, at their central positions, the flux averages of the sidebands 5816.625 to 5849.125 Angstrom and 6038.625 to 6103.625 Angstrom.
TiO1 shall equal 0.03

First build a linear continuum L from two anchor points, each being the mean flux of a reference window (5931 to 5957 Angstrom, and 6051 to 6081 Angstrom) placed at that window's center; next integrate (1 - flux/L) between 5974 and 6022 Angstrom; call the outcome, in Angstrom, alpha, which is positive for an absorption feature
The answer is 1.5 Angstrom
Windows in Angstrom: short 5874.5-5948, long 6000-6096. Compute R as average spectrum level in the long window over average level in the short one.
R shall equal 1.0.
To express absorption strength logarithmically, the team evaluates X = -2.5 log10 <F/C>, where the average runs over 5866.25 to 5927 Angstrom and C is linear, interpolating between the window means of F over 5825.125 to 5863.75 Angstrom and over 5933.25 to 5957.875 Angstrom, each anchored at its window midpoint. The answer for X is 0.06 mag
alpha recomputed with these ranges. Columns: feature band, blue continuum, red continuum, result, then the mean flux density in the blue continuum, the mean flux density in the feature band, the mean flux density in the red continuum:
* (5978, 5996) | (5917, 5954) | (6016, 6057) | 0.4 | 135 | 132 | 135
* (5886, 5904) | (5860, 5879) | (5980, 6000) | 2.2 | 137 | 120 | 133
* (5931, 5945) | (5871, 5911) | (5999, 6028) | -0.6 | 125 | 134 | 132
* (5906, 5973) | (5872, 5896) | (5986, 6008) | -3.0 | 123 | 134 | 134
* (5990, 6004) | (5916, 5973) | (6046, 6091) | 0.1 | 134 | 135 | 137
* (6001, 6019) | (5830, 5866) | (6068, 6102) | 0.5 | 138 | 132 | 134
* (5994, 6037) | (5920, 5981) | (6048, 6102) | 0.5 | 134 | 133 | 136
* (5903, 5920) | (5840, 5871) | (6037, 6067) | 0.6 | 137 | 133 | 138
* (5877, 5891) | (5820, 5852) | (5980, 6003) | 1.6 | 138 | 121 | 133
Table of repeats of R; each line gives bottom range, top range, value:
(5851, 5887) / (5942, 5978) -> 1.01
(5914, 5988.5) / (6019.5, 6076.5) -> 1.03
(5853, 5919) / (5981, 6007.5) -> 1.03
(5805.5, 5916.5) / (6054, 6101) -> 1.02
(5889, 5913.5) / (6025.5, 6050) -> 1.09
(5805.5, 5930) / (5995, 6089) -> 1.02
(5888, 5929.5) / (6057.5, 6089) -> 1.07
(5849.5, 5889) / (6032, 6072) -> 1.04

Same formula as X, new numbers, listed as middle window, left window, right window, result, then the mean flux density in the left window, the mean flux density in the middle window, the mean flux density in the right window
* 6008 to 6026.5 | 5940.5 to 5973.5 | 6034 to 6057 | 0.039 mag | 135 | 131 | 137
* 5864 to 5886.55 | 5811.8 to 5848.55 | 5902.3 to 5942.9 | 0.033 mag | 139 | 132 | 134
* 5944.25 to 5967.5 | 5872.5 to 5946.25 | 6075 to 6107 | -0.037 mag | 129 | 135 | 132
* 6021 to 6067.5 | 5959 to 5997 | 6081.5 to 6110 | -0.039 mag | 133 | 137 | 131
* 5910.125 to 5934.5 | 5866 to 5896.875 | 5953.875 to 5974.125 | -0.033 mag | 126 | 134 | 134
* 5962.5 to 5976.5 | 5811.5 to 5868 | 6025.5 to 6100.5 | 0.023 mag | 138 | 134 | 136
